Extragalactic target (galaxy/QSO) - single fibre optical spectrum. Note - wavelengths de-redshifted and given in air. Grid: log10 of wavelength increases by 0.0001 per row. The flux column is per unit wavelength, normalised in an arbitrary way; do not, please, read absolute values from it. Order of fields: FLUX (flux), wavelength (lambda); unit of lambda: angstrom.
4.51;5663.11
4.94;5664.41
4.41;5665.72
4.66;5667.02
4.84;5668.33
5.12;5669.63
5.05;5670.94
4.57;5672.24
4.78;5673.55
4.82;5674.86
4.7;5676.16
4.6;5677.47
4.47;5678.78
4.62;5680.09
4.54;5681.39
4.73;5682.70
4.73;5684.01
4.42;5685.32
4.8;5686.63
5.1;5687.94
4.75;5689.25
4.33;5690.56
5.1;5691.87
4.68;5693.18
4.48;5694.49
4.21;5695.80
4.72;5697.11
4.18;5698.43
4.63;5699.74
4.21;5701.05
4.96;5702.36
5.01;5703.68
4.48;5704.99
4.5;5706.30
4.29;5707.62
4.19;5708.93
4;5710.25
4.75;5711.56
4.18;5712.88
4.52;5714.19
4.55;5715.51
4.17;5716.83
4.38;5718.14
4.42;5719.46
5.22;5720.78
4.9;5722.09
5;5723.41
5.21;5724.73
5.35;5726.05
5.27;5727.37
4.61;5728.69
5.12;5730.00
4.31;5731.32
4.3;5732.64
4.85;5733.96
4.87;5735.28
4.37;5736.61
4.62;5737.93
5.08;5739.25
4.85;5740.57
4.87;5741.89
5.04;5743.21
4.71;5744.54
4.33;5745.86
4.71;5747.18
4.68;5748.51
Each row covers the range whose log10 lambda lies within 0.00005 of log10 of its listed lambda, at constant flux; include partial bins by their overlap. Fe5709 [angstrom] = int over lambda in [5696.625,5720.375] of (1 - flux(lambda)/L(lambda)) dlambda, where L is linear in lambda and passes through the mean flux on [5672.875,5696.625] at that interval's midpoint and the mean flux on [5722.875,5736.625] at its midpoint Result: 1.53 angstrom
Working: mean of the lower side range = 4.66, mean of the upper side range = 4.86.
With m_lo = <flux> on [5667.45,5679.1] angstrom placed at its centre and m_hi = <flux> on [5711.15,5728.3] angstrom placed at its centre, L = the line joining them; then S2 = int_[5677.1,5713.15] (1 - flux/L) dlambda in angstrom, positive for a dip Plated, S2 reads 1.56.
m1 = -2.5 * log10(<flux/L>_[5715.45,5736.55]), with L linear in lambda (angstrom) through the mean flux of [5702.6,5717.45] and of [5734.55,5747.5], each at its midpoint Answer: -0.042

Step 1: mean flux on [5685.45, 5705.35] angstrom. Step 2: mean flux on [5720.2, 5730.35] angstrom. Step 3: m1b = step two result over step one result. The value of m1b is 1.10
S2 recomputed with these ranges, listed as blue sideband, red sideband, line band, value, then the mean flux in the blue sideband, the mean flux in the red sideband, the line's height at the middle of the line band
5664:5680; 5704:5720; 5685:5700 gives -0.2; 4.74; 4.38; 4.56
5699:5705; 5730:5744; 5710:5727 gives 0.0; 4.67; 4.73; 4.7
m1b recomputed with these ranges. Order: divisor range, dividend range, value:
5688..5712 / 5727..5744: 1.05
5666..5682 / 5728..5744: 1.00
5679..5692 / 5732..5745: 1.01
